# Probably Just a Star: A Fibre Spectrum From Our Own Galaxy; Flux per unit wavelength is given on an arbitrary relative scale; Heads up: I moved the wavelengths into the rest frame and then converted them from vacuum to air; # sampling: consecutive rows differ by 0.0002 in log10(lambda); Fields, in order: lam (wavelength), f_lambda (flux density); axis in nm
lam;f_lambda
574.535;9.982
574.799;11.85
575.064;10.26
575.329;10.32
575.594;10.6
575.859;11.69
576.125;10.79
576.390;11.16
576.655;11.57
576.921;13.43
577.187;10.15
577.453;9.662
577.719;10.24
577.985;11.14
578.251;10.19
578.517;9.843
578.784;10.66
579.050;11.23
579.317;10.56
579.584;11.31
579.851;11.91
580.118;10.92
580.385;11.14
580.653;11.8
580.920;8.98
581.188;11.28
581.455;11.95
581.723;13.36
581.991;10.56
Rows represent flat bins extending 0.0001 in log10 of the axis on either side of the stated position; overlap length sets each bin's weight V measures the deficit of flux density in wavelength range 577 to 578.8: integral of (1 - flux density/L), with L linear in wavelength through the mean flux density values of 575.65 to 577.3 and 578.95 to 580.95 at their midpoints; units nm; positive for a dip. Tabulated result 0.152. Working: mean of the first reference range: 11.4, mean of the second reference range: 11.1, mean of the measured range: 10.3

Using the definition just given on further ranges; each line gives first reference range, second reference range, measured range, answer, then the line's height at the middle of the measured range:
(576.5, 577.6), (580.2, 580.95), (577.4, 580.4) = 0.076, 11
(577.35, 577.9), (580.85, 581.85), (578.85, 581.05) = 0.000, 11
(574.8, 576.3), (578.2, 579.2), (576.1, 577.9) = -0.055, 10.7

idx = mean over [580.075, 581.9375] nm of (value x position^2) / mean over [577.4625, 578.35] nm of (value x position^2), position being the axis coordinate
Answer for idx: 1.10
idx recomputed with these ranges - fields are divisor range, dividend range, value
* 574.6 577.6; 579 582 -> 1.04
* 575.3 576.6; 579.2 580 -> 1.04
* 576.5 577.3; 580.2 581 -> 0.93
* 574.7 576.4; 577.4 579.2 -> 0.97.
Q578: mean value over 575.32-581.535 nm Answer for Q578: 10.9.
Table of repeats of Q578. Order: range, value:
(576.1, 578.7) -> 10.8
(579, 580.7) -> 11.2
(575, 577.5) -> 11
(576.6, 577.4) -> 11.5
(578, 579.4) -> 10.6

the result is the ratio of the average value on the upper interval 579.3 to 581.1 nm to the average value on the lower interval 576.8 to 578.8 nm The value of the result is 1.0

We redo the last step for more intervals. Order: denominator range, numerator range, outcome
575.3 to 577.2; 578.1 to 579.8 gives 0.94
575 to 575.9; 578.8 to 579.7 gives 1.03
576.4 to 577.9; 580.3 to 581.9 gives 1.03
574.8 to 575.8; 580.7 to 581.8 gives 1.06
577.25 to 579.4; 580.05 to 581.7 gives 1.07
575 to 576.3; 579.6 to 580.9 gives 1.04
